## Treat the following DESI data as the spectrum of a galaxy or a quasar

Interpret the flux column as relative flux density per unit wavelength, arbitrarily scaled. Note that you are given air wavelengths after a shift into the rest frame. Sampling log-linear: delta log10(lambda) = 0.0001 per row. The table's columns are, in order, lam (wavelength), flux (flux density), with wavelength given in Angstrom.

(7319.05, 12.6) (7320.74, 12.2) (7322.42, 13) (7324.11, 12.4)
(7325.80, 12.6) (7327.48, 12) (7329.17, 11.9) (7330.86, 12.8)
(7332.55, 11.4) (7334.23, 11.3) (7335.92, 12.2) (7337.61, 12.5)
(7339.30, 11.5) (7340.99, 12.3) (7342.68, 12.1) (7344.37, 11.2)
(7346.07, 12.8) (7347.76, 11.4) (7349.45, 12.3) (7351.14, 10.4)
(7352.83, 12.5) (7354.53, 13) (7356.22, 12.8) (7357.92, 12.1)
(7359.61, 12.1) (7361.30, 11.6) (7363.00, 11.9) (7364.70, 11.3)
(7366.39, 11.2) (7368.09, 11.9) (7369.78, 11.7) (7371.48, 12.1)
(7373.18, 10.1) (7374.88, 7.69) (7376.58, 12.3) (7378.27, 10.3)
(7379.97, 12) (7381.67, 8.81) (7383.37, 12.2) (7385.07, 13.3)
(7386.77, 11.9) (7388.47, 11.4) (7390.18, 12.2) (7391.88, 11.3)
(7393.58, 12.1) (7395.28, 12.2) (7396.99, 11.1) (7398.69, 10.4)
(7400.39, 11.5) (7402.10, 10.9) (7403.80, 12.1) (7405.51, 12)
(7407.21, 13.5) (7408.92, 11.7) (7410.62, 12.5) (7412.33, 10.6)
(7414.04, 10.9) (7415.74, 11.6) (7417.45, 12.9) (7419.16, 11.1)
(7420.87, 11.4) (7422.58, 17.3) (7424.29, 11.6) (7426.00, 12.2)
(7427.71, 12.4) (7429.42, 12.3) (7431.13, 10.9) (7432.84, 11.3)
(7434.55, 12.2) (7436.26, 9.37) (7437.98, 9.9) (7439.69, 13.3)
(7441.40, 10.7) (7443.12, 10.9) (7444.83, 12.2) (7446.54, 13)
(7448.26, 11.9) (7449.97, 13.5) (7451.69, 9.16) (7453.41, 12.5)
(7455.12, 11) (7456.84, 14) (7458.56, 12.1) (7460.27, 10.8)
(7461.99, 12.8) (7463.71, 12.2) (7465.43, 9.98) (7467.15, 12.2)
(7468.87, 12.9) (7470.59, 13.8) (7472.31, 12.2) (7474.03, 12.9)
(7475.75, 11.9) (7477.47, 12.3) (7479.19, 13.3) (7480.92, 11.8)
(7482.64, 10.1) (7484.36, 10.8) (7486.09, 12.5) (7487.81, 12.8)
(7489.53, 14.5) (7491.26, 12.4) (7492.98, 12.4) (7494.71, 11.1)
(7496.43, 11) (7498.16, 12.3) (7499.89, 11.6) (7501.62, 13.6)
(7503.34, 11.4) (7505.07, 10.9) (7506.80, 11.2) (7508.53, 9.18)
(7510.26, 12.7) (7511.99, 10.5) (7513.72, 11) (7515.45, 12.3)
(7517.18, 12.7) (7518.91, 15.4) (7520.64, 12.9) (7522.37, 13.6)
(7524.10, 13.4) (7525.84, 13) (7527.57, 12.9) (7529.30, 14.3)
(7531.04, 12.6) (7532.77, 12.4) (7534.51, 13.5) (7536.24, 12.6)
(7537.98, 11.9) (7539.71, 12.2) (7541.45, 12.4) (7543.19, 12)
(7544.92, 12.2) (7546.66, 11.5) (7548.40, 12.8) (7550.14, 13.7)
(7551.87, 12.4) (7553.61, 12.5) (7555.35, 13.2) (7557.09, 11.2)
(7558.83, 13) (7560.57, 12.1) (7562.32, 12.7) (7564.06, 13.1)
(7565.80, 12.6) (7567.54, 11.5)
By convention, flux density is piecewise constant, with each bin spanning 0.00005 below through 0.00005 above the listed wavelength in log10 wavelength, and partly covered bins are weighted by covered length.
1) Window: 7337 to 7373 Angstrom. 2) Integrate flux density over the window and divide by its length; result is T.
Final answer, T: 11.9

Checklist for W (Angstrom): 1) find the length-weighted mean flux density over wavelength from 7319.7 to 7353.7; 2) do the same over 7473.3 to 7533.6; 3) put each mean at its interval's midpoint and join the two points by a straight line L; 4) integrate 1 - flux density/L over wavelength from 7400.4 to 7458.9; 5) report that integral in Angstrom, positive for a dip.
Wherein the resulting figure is 1.3 Angstrom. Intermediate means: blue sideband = 12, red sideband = 12.3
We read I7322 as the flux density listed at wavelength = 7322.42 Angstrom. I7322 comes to 13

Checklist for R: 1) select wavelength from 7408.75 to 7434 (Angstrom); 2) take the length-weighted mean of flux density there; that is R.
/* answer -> 12.1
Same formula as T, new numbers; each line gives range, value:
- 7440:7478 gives 12.1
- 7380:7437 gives 11.8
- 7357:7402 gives 11.4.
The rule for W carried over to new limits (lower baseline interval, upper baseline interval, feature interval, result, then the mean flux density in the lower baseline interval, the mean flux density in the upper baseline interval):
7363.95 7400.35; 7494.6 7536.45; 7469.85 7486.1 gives -0.11 Angstrom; 11.3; 12.3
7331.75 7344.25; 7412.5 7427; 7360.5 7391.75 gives 1.91 Angstrom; 11.9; 12.3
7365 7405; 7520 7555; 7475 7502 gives 0.37 Angstrom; 11.3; 12.7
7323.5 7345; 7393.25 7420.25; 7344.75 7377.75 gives 0.77 Angstrom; 12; 11.7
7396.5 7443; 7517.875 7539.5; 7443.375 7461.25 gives 0.29 Angstrom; 11.8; 13.2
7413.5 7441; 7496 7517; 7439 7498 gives -1.92 Angstrom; 11.9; 11.5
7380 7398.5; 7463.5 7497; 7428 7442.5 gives 0.74 Angstrom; 11.6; 12.2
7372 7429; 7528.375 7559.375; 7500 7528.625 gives 0.25 Angstrom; 11.7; 12.6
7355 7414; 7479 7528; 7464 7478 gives -0.32 Angstrom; 11.6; 12.2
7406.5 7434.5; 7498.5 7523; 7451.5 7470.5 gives 0.22 Angstrom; 12.1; 12.1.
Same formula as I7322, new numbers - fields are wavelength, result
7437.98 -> 9.9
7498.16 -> 12.3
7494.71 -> 11.1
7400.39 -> 11.5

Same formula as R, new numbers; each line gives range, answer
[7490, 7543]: 12.3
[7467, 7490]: 12.4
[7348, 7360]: 12.1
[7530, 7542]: 12.5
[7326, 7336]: 12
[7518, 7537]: 13.3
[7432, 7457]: 11.6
